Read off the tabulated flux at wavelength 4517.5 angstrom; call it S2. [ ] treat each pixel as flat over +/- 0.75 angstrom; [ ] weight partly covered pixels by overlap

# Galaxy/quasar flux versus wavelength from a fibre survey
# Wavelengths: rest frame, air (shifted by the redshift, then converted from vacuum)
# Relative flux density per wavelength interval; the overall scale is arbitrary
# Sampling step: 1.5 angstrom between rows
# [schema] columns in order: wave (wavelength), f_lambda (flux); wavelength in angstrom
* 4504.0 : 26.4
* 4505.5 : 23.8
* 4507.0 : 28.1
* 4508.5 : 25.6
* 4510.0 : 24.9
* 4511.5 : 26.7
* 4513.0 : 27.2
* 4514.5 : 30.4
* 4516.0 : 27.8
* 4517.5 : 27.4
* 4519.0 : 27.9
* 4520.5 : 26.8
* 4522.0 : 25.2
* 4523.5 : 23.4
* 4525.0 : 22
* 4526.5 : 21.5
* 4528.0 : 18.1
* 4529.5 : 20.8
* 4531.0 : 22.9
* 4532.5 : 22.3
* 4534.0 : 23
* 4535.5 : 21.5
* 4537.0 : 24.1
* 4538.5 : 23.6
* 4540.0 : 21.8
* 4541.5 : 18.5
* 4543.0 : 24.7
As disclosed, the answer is 27.4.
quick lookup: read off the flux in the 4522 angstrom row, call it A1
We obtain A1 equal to 25.2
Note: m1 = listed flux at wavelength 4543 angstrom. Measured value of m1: 24.7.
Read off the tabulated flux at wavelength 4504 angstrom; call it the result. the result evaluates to 26.4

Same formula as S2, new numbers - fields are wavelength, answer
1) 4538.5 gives 23.6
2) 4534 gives 23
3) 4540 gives 21.8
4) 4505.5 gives 23.8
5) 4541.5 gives 18.5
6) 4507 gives 28.1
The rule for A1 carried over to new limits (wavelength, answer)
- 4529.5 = 20.8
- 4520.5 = 26.8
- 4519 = 27.9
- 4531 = 22.9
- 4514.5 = 30.4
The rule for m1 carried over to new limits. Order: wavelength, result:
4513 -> 27.2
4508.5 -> 25.6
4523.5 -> 23.4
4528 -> 18.1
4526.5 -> 21.5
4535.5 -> 21.5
